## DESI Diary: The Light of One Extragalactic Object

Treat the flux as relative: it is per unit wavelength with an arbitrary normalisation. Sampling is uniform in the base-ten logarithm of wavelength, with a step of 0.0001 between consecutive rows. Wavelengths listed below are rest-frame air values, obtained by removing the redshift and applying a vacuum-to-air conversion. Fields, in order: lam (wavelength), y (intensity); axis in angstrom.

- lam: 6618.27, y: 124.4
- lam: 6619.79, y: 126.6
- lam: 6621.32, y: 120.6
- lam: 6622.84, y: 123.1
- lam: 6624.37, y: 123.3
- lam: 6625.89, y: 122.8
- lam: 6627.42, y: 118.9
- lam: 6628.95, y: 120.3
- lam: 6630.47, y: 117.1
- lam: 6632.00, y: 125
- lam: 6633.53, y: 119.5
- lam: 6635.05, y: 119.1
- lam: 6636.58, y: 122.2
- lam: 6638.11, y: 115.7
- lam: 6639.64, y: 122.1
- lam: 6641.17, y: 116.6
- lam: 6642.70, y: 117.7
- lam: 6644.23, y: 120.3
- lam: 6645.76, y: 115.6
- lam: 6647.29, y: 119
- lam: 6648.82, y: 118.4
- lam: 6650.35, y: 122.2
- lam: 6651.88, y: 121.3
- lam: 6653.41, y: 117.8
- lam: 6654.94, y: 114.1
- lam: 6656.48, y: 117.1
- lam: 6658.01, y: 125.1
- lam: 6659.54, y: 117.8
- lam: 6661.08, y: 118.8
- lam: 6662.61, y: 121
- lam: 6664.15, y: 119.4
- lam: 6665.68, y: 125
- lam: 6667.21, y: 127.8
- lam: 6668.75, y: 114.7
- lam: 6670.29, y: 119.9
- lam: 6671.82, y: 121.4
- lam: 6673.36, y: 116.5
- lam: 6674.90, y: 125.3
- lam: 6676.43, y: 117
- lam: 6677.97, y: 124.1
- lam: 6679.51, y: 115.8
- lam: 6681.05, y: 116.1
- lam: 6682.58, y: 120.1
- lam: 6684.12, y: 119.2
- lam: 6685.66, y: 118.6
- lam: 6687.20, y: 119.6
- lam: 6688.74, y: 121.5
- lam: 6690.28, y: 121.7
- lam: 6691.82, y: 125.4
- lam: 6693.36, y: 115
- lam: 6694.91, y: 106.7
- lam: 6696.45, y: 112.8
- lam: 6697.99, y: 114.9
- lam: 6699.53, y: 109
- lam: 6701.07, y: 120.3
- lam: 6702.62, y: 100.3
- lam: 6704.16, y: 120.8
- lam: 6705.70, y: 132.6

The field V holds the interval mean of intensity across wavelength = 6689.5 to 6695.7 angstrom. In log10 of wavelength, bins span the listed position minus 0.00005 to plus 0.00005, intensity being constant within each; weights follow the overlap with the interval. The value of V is 117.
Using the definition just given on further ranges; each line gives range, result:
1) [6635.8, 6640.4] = 120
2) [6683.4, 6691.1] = 120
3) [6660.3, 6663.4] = 120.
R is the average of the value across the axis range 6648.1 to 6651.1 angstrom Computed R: 120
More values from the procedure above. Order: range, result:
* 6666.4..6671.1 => 121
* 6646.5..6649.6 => 119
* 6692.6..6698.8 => 112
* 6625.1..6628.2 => 121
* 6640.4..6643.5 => 117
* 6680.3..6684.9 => 119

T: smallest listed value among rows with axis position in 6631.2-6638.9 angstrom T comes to 115.7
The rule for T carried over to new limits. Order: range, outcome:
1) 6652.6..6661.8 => 114.1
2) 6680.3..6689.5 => 116.1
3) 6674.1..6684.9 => 115.8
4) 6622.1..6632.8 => 117.1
